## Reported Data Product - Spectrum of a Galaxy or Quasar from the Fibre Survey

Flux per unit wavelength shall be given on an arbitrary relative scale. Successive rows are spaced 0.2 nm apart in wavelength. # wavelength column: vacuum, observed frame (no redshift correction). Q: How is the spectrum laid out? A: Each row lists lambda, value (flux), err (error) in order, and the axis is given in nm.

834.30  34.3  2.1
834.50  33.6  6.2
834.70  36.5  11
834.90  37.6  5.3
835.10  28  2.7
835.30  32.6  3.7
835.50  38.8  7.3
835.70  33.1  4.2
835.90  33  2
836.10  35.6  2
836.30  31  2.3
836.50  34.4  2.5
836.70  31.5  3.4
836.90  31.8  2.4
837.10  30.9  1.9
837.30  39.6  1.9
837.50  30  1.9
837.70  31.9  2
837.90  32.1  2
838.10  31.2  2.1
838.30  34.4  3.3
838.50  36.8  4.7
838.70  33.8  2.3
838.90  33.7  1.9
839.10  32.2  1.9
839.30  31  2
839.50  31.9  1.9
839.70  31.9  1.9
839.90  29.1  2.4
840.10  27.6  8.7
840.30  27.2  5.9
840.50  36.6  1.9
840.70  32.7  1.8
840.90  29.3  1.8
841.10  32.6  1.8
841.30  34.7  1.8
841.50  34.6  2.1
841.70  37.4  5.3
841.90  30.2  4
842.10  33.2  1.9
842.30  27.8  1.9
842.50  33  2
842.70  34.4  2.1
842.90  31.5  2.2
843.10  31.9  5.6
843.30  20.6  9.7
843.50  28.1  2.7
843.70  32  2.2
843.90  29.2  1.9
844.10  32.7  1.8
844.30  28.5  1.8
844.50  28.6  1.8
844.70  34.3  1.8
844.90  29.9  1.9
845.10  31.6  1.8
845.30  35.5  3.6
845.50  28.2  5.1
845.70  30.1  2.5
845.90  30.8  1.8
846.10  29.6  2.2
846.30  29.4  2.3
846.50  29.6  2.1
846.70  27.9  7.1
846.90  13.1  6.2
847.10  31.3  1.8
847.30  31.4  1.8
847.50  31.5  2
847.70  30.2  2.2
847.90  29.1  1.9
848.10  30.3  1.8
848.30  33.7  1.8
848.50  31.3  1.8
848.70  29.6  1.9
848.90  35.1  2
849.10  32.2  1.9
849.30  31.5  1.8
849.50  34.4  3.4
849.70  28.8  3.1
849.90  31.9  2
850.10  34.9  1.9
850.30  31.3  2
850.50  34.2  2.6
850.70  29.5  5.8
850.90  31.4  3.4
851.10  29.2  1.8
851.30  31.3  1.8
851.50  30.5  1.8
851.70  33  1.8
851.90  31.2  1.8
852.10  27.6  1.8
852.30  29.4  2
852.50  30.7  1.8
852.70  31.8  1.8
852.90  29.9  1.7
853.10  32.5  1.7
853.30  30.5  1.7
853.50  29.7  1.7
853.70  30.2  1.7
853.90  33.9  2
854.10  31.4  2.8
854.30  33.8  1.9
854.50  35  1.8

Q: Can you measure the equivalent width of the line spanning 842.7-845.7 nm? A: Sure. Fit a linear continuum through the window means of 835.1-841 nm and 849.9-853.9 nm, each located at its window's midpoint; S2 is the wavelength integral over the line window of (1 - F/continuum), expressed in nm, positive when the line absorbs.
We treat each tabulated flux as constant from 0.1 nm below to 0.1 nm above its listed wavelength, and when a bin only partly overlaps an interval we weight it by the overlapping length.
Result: 0.15 nm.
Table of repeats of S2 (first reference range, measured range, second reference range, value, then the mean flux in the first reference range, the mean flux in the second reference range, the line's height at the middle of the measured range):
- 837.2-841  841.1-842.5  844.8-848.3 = -0.08 nm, 32.3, 29.5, 31.3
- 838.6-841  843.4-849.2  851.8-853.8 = 0.13 nm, 31.4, 30.4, 30.9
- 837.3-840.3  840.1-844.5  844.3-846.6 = 0.01 nm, 32.1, 30.6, 31.3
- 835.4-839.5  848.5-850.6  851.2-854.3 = -0.06 nm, 33.3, 31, 31.5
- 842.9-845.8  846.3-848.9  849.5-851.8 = 0.13 nm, 30.1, 31.6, 30.9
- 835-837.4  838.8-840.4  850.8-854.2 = 0.11 nm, 33.4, 30.8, 32.8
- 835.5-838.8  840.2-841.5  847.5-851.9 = 0.02 nm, 33.4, 31.6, 32.8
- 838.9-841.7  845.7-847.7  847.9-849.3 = 0.21 nm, 31.9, 31.8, 31.8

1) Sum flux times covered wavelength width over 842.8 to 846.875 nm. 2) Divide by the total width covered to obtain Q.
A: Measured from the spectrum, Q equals 29.7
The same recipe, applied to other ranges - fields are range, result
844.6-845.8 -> 31.6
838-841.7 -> 32.4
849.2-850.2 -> 32.3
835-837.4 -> 33.4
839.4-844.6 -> 31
